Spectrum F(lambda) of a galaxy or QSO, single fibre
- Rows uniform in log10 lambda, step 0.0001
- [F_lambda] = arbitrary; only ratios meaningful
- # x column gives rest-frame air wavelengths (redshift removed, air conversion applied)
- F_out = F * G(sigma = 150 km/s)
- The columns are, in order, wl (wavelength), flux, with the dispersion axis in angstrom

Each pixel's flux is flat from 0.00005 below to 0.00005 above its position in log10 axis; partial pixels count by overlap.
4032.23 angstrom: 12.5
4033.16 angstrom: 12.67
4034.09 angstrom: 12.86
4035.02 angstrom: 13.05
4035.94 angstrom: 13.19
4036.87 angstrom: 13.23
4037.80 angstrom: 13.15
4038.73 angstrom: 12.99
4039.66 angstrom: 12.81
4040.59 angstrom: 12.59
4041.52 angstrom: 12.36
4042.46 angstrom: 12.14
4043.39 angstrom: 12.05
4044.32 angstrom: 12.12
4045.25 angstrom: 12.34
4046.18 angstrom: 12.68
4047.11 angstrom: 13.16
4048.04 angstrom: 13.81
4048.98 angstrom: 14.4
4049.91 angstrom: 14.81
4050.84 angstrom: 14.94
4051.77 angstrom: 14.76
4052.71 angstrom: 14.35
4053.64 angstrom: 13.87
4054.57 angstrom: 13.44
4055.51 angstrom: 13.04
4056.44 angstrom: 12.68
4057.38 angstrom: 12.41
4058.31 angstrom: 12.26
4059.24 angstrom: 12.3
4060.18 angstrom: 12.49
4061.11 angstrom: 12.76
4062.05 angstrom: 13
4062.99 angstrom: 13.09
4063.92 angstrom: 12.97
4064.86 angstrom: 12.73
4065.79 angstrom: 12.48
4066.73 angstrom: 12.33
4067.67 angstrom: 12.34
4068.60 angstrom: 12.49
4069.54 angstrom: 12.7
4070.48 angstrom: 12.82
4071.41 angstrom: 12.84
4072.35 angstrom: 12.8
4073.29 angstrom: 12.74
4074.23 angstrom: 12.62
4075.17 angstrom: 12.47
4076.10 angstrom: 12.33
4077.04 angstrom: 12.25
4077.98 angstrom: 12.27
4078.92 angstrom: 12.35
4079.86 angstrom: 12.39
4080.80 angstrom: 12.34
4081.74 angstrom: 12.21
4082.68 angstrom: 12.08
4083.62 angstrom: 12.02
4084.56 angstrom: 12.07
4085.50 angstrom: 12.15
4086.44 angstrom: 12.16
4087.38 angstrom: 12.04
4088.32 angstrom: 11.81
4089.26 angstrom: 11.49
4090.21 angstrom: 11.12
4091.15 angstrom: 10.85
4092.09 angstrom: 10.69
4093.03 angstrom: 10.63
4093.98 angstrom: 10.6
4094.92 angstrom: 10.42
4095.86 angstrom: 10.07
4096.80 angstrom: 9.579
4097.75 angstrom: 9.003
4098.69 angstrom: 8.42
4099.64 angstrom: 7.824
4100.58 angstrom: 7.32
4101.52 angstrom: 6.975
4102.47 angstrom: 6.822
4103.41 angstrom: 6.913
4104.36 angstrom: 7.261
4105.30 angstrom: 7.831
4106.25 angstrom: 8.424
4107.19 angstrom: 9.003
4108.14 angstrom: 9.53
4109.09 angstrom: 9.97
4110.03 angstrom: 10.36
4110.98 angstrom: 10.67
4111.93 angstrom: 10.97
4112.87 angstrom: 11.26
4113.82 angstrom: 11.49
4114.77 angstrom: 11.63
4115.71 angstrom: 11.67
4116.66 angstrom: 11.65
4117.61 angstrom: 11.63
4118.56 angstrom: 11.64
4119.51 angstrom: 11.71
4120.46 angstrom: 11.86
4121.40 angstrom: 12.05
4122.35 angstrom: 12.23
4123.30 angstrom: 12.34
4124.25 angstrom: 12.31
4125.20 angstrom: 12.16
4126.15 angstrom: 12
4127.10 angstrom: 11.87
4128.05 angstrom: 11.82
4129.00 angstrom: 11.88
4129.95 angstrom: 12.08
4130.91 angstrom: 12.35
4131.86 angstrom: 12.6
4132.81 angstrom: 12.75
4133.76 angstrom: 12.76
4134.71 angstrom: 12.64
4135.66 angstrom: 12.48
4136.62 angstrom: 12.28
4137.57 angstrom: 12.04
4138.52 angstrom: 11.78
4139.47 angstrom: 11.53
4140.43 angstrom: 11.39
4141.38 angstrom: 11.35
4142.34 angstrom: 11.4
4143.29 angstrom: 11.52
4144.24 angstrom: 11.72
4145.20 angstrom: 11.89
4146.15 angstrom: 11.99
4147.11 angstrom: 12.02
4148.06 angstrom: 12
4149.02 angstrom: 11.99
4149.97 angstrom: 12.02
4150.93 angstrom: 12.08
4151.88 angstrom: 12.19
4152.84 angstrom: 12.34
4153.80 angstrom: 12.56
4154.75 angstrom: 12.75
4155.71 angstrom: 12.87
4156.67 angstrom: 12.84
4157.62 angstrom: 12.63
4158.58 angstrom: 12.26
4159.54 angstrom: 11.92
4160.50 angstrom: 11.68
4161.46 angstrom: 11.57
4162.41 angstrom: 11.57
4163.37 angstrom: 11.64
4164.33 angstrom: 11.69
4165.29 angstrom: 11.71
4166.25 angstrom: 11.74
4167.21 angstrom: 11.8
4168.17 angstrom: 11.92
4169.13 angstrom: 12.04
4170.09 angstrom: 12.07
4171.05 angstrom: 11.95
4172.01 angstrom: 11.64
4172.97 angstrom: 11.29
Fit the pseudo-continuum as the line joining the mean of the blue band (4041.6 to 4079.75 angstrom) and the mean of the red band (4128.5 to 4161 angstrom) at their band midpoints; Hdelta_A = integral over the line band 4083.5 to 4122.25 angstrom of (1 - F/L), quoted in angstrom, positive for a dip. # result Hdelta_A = 6.89 angstrom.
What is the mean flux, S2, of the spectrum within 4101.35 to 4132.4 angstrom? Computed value 10.8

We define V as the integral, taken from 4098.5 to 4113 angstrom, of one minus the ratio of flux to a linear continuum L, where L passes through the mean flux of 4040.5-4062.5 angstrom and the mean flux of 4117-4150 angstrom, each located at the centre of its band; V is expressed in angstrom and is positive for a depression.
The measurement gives 4.34 angstrom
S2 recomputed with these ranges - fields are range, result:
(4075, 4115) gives 10.4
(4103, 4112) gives 9.02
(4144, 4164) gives 12.1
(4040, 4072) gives 13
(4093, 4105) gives 8.52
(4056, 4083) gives 12.5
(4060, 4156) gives 11.5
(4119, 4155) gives 12.1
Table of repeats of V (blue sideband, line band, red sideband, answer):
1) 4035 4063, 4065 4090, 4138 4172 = 0.9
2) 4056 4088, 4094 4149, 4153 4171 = 6.0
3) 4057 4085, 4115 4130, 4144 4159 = 0.5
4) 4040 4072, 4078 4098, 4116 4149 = 1.9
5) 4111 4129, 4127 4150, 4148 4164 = -0.1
